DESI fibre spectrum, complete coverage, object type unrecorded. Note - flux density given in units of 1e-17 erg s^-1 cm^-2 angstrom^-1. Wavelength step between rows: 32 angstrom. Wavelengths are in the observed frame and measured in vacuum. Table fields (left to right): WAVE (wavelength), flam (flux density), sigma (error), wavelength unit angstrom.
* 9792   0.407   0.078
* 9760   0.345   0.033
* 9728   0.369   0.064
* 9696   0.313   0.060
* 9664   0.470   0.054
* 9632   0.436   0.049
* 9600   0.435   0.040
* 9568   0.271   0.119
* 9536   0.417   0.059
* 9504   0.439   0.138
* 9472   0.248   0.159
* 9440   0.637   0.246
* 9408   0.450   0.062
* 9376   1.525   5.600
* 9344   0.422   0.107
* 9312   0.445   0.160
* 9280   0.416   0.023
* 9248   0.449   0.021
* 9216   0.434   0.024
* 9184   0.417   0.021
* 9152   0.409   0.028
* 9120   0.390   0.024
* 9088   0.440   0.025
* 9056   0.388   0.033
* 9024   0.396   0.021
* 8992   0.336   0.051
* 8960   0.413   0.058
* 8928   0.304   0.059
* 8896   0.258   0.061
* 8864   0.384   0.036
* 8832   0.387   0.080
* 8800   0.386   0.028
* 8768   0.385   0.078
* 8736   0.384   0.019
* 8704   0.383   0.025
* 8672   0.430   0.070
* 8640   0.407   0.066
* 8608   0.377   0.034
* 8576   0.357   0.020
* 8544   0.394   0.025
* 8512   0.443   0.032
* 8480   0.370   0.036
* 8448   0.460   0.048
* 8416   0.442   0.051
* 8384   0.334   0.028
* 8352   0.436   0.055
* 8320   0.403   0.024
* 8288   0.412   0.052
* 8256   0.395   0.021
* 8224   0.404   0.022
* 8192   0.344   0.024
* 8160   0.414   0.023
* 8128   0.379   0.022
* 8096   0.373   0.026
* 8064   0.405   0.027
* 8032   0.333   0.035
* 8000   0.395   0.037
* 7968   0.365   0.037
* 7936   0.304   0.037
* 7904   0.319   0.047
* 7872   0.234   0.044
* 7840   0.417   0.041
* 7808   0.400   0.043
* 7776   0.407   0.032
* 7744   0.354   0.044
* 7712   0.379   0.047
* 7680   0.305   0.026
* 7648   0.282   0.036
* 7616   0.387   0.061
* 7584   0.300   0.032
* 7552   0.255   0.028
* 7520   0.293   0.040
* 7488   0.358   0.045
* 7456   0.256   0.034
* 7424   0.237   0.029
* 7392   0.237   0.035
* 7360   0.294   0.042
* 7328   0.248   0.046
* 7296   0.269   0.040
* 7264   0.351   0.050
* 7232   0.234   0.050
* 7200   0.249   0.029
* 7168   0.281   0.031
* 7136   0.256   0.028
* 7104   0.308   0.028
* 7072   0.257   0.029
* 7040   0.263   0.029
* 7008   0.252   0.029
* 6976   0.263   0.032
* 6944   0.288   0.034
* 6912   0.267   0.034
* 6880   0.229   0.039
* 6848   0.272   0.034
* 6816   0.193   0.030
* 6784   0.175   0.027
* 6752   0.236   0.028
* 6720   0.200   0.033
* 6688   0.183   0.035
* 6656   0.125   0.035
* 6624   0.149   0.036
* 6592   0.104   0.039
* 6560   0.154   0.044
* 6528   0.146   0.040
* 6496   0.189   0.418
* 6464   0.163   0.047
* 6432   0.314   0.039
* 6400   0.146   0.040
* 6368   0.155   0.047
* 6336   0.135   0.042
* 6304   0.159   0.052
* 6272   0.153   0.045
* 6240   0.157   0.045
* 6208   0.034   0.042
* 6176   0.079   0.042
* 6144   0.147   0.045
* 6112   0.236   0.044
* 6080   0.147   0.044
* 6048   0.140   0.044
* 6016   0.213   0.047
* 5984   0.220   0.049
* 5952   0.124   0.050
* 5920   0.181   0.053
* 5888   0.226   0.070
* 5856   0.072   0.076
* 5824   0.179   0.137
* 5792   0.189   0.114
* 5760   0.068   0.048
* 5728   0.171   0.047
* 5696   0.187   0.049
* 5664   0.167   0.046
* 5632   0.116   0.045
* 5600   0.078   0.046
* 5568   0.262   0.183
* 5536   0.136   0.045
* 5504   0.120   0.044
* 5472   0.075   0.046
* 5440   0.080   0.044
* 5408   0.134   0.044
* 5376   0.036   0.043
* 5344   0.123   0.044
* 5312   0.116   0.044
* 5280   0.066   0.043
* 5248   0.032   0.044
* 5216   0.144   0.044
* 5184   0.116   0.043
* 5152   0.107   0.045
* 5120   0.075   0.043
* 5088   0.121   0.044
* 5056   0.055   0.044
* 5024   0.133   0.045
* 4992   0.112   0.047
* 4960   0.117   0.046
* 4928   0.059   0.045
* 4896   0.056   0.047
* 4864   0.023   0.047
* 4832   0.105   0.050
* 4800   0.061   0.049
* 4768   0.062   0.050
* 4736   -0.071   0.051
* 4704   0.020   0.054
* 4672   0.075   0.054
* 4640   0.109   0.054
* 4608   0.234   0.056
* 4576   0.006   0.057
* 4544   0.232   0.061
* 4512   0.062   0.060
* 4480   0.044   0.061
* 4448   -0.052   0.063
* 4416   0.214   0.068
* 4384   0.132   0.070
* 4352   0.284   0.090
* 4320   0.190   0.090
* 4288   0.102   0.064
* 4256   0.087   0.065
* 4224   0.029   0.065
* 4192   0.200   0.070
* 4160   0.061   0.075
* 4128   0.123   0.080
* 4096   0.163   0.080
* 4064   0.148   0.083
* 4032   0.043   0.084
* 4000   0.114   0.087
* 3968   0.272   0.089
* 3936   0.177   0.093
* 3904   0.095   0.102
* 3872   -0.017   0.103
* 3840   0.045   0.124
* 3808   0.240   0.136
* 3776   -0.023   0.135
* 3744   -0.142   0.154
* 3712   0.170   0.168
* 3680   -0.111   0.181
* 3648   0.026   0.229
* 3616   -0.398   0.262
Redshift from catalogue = 0.72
